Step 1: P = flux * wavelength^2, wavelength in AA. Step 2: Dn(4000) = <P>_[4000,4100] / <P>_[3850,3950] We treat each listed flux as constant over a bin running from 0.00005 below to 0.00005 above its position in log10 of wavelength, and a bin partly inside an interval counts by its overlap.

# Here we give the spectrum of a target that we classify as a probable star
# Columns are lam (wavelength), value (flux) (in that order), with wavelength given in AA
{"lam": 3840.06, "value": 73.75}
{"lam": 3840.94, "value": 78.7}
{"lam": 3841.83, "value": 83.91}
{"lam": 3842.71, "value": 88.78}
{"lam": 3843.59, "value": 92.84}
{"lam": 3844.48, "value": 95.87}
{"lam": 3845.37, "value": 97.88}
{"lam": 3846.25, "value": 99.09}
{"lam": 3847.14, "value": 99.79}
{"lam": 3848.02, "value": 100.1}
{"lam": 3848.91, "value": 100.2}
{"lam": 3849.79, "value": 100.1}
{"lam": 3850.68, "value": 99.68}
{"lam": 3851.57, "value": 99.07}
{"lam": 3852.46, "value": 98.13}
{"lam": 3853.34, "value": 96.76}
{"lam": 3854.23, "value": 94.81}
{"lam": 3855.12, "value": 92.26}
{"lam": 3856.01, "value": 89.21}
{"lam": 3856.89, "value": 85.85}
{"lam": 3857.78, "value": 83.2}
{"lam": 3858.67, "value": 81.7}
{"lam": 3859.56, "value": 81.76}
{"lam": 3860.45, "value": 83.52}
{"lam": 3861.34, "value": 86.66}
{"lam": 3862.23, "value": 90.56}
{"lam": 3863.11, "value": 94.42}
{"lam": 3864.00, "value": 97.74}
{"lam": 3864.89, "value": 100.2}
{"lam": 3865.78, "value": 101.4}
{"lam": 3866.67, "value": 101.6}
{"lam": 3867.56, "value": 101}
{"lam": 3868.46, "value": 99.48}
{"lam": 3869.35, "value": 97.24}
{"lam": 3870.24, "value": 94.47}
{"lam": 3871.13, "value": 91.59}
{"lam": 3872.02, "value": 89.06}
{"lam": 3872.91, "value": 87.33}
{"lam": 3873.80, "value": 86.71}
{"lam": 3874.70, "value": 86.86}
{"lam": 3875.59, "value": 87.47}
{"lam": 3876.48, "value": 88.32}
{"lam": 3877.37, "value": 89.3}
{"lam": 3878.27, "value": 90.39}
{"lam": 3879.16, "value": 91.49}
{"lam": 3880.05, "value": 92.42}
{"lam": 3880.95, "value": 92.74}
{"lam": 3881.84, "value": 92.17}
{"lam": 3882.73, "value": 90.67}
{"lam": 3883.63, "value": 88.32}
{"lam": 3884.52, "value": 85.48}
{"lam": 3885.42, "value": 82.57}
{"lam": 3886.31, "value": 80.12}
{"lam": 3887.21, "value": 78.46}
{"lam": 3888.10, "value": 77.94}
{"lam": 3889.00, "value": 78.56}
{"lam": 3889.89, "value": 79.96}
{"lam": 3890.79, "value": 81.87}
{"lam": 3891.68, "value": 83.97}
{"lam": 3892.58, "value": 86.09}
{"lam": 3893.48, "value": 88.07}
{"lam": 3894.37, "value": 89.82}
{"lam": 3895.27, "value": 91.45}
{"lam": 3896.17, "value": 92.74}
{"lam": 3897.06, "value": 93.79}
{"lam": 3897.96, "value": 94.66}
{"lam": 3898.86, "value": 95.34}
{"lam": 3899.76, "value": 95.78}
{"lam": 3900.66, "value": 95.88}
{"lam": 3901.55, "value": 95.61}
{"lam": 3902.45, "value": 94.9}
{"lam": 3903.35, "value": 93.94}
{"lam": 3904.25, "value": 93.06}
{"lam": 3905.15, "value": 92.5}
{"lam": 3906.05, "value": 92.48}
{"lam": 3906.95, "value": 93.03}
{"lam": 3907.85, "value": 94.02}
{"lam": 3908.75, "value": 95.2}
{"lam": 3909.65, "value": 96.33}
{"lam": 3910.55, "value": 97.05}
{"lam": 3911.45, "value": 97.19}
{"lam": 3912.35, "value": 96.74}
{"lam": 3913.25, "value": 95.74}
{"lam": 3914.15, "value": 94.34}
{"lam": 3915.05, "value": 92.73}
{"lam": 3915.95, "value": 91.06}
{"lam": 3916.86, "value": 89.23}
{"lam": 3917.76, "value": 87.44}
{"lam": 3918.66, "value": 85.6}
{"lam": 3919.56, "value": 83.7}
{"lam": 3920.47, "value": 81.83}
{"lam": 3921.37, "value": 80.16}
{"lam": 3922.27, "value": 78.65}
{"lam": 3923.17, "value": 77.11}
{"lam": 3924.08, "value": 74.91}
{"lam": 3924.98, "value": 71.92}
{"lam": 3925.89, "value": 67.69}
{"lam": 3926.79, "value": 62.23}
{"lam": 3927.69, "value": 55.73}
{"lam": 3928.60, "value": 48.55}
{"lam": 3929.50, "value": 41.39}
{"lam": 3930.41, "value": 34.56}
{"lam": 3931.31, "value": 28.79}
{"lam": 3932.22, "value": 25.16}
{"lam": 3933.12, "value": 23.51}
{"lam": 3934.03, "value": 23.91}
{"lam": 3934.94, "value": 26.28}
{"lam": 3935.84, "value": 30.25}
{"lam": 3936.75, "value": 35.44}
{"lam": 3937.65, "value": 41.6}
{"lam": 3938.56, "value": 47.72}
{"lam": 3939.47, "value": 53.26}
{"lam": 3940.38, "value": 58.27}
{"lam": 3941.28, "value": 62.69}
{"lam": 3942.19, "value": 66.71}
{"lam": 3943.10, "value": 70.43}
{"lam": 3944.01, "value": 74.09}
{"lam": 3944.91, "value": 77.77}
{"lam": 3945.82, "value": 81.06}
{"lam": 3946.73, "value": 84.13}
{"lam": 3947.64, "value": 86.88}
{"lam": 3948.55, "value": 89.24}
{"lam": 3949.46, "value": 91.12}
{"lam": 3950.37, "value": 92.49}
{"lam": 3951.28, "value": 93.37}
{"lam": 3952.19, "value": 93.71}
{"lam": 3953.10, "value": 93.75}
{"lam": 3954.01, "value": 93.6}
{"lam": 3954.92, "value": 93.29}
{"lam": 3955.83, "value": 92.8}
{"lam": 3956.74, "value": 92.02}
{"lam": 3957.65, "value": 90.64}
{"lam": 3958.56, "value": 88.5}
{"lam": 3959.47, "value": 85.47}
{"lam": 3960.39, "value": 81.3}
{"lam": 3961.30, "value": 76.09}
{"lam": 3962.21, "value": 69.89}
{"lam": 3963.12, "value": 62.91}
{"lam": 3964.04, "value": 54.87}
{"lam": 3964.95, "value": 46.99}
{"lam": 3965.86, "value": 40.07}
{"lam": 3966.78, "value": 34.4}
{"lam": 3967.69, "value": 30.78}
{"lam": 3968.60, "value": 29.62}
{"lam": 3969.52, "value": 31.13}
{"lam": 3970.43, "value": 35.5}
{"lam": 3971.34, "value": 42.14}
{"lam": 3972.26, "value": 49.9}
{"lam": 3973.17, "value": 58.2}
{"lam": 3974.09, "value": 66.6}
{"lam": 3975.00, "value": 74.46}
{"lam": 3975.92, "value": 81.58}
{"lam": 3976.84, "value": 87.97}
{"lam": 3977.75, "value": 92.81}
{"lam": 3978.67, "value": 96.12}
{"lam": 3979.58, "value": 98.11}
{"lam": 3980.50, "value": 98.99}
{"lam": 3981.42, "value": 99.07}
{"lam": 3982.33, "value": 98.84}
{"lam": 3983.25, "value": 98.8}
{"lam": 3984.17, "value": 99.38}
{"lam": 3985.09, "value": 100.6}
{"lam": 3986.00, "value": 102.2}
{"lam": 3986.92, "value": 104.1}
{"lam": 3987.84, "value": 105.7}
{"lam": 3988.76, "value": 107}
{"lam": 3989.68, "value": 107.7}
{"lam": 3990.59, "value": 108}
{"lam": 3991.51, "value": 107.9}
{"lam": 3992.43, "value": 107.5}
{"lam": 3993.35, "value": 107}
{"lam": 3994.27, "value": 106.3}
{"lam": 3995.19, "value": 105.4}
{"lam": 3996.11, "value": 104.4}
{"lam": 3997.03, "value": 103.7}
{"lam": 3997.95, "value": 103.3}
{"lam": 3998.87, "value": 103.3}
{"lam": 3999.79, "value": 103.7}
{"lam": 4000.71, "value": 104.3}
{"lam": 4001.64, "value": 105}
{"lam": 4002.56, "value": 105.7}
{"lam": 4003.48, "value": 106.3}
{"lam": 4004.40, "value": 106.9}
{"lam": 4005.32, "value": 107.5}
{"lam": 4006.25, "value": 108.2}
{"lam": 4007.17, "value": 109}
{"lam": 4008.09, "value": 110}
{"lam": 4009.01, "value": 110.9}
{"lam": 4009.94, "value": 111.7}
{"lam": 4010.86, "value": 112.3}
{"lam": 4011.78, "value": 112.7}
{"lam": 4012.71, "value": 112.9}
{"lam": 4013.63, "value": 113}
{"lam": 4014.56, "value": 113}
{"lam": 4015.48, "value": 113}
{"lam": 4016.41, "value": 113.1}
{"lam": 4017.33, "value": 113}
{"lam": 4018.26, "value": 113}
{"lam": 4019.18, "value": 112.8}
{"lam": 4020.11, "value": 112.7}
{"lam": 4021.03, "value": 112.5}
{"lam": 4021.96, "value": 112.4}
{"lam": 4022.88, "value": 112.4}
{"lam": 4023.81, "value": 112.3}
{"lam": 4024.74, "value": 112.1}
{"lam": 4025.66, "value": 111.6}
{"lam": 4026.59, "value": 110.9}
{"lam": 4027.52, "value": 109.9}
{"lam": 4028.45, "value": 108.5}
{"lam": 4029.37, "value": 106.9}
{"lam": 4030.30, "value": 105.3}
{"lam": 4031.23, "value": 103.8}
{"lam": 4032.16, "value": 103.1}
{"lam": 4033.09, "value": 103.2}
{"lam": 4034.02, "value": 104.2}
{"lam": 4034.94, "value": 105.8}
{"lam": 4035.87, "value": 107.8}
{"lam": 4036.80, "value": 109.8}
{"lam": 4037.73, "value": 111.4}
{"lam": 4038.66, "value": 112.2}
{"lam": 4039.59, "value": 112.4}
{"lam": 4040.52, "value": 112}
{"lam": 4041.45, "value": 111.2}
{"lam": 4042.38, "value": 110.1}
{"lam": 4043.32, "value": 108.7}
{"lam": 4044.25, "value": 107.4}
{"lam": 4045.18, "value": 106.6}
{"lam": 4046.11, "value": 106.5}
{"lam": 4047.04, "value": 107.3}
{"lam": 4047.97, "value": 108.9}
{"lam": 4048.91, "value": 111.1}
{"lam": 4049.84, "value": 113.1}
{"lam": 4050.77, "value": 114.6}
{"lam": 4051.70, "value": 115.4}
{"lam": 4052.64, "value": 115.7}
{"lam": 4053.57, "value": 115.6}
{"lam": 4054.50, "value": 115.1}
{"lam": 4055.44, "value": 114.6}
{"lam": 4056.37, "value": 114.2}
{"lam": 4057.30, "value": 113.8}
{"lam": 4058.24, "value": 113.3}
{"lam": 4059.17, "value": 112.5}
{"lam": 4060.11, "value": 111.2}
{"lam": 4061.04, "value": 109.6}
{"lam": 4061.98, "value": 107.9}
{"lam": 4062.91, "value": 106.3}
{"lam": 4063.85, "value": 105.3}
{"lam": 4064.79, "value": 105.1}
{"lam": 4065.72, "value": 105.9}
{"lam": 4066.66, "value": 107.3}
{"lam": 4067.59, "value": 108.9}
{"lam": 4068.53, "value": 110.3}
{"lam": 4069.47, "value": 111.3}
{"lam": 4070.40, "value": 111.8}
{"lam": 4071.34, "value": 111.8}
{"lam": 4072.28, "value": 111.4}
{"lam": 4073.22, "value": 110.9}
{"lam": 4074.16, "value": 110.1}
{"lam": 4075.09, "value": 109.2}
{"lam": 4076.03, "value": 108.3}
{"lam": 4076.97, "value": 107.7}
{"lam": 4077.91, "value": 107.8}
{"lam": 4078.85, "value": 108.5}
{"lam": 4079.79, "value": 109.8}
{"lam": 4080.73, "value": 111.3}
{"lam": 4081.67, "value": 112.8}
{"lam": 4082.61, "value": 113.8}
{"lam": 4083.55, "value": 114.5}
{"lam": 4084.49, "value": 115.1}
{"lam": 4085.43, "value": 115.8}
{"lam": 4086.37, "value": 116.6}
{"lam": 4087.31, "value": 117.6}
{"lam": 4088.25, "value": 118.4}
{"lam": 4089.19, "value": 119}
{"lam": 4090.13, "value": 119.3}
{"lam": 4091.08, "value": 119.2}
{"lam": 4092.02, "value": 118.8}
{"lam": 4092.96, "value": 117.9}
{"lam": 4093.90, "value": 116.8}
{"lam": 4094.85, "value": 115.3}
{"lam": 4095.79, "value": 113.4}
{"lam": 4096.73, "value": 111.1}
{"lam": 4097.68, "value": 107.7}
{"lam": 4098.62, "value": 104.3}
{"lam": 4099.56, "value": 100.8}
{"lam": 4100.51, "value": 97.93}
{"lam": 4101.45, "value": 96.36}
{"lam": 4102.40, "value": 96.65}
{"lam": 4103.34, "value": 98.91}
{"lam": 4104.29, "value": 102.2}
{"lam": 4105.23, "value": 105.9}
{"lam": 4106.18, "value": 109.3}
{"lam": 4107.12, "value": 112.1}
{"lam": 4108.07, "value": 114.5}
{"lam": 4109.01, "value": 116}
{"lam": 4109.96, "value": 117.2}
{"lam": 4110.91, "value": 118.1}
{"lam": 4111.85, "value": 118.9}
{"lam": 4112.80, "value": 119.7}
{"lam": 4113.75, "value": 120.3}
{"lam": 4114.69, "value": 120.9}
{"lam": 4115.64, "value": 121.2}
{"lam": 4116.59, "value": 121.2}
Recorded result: 1.47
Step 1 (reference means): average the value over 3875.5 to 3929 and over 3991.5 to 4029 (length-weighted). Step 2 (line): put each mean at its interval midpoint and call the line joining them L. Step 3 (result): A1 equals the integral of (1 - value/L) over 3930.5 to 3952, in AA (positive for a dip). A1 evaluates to 8.13 AA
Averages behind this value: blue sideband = 86.8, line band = 59.4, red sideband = 109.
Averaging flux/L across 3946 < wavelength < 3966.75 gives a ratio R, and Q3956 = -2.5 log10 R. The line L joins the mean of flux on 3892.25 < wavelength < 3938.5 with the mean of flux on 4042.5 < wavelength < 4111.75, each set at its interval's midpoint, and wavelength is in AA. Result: 0.05 mag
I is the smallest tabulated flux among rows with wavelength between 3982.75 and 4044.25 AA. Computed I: 98.8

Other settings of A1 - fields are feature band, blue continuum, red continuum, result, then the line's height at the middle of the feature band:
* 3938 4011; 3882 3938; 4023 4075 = 5.62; 92.5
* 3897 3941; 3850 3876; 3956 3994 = 6.79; 86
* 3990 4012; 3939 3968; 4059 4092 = -4.35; 89.4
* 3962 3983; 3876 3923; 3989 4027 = 7.83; 103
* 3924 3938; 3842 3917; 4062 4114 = 7.85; 96.6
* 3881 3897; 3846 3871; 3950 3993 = 0.93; 90.9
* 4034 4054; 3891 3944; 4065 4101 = -1.45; 103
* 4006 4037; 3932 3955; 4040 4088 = -4.98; 95.1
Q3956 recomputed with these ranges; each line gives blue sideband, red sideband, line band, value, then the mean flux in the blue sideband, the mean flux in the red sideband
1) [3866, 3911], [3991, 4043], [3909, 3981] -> 0.37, 90.6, 109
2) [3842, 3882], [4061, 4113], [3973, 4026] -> 0.00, 93.1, 111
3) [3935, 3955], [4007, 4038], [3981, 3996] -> -0.12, 72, 110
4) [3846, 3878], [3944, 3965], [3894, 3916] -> -0.07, 93.2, 83.6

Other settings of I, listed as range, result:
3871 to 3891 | 77.94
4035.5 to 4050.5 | 106.5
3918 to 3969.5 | 23.51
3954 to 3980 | 29.62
